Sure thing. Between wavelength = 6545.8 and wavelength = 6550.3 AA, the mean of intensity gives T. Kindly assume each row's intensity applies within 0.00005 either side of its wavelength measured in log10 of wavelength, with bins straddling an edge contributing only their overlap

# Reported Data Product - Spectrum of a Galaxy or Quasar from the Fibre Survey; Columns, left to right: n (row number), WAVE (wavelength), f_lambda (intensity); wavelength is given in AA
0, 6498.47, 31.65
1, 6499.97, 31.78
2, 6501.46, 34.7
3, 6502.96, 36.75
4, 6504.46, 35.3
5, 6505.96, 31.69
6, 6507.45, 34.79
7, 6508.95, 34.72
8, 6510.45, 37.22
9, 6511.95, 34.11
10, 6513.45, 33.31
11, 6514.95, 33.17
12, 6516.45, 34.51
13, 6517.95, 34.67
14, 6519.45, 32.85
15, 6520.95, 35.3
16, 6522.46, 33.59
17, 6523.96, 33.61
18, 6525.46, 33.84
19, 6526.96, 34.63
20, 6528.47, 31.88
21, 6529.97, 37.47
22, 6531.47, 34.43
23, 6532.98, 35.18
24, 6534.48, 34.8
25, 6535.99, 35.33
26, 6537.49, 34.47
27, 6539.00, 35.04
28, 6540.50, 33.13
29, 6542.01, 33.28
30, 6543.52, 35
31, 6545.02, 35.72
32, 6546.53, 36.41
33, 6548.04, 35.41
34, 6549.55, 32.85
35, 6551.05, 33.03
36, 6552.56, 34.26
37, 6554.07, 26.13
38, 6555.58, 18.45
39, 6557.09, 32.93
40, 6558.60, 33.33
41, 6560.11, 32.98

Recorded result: 34.9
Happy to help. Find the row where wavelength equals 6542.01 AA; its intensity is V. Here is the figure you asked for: 33.28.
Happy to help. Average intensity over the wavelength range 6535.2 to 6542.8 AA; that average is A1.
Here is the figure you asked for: 34.2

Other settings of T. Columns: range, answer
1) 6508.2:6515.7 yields 34.5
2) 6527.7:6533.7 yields 34.7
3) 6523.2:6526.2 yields 33.8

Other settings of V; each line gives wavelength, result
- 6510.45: 37.22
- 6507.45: 34.79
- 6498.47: 31.65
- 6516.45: 34.51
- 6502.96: 36.75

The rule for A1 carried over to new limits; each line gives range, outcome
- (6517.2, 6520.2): 33.8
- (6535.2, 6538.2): 34.9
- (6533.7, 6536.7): 35.1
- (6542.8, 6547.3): 35.7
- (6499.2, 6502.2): 33.3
